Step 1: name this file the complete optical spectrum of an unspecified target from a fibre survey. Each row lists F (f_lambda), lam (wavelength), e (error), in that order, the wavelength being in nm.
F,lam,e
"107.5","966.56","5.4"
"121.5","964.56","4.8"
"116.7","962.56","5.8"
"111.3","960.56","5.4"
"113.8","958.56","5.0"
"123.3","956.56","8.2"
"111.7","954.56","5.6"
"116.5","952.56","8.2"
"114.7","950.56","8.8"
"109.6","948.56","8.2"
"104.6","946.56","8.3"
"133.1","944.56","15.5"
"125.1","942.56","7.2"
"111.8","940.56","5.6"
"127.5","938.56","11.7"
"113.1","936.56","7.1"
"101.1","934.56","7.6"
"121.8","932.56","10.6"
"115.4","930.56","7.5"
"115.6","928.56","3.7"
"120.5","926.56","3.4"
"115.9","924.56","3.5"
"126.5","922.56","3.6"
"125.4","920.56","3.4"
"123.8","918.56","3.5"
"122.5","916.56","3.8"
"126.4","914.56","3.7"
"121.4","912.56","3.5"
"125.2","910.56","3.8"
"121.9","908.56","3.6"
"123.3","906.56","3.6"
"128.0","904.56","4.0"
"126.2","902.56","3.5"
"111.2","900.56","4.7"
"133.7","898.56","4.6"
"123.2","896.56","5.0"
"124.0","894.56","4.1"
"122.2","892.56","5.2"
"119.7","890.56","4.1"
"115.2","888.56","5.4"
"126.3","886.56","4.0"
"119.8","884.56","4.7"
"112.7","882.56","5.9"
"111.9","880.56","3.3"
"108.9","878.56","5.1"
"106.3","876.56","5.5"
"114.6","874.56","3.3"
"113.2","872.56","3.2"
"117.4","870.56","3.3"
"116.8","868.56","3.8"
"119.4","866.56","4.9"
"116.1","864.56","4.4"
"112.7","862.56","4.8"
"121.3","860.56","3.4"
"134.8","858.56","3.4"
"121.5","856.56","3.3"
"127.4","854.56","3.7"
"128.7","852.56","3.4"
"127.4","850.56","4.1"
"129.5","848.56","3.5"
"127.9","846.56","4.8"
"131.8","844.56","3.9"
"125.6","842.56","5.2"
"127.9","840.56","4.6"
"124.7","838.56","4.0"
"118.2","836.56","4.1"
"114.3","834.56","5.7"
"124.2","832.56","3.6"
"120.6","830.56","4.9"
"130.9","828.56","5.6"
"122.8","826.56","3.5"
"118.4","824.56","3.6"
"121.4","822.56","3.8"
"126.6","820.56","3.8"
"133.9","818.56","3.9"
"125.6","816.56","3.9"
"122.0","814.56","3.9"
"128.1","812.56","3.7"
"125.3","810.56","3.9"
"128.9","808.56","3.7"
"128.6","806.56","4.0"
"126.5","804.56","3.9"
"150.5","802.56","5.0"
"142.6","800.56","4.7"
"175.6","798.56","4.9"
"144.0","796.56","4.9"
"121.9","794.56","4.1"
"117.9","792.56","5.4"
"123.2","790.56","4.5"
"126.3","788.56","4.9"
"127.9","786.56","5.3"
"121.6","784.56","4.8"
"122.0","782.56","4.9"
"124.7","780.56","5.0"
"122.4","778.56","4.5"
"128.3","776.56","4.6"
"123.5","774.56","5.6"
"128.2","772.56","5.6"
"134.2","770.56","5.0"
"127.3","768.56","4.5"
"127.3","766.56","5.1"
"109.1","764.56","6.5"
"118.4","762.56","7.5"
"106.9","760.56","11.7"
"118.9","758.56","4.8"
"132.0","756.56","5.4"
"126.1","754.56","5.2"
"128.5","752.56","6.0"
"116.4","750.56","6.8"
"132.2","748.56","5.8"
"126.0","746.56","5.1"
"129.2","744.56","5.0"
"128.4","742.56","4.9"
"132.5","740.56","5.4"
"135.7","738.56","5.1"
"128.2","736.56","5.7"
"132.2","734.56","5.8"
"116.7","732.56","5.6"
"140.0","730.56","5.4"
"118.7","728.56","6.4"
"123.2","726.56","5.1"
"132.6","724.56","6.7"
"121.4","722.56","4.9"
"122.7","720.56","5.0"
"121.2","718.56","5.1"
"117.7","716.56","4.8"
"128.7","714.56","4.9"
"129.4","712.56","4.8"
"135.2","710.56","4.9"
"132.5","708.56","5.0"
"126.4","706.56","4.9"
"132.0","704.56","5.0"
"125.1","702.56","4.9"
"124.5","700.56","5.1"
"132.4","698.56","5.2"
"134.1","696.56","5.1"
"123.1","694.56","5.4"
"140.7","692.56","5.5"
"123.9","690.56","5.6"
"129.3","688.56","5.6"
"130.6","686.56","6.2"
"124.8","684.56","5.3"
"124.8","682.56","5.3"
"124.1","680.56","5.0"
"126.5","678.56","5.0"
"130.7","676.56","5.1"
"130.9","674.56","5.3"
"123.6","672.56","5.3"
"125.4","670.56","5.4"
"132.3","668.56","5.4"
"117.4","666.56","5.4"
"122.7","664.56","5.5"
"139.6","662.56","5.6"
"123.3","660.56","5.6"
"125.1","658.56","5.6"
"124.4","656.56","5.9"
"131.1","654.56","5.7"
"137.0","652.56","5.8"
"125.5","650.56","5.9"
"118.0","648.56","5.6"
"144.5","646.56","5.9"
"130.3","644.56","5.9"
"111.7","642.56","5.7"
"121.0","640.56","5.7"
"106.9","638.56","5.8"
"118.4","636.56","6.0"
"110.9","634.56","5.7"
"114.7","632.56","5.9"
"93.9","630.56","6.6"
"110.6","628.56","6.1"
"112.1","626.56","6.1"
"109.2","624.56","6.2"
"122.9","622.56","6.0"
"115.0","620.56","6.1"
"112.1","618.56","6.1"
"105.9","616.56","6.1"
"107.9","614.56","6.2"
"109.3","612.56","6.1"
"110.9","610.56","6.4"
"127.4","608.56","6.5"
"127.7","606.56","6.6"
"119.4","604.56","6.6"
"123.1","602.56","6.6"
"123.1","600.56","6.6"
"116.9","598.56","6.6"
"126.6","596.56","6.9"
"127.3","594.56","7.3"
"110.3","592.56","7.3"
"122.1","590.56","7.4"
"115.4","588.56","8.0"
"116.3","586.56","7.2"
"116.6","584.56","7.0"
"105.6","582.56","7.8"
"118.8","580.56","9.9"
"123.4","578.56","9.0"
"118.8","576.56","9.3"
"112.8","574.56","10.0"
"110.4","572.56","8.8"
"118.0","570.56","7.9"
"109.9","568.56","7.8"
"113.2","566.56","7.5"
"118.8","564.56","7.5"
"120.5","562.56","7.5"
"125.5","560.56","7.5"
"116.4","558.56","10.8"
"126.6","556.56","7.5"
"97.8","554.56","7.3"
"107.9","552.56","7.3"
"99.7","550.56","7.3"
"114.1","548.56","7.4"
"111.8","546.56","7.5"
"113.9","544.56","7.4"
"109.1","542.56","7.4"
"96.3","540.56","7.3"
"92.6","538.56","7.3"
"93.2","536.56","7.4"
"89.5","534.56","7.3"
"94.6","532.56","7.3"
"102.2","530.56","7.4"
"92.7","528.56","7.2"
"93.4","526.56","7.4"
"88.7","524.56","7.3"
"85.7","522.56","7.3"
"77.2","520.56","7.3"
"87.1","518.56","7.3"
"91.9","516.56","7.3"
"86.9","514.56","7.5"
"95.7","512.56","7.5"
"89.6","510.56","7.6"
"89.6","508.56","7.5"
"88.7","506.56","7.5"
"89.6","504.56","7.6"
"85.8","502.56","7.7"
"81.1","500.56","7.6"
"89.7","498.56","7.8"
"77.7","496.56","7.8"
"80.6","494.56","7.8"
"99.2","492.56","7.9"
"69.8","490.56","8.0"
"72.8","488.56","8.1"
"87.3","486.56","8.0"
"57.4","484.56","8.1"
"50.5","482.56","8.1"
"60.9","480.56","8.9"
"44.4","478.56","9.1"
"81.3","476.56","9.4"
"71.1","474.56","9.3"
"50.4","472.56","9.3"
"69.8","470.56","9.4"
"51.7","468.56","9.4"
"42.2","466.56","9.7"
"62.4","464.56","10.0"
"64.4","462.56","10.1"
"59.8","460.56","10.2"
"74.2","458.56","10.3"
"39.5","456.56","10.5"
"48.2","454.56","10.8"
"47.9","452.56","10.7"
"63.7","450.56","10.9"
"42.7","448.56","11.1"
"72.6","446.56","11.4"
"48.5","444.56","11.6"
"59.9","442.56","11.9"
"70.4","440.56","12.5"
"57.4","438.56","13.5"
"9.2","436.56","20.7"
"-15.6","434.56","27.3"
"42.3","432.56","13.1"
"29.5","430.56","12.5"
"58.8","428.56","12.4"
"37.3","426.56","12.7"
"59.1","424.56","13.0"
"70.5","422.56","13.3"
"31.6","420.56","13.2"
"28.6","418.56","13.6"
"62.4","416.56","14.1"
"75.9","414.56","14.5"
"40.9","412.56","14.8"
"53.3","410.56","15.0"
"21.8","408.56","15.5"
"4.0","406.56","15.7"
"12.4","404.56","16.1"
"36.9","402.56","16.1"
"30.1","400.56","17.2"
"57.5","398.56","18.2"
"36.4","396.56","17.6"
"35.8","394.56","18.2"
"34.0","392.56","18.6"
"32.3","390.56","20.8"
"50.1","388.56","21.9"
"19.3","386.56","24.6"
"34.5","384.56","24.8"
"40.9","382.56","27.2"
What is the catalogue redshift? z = 0.22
